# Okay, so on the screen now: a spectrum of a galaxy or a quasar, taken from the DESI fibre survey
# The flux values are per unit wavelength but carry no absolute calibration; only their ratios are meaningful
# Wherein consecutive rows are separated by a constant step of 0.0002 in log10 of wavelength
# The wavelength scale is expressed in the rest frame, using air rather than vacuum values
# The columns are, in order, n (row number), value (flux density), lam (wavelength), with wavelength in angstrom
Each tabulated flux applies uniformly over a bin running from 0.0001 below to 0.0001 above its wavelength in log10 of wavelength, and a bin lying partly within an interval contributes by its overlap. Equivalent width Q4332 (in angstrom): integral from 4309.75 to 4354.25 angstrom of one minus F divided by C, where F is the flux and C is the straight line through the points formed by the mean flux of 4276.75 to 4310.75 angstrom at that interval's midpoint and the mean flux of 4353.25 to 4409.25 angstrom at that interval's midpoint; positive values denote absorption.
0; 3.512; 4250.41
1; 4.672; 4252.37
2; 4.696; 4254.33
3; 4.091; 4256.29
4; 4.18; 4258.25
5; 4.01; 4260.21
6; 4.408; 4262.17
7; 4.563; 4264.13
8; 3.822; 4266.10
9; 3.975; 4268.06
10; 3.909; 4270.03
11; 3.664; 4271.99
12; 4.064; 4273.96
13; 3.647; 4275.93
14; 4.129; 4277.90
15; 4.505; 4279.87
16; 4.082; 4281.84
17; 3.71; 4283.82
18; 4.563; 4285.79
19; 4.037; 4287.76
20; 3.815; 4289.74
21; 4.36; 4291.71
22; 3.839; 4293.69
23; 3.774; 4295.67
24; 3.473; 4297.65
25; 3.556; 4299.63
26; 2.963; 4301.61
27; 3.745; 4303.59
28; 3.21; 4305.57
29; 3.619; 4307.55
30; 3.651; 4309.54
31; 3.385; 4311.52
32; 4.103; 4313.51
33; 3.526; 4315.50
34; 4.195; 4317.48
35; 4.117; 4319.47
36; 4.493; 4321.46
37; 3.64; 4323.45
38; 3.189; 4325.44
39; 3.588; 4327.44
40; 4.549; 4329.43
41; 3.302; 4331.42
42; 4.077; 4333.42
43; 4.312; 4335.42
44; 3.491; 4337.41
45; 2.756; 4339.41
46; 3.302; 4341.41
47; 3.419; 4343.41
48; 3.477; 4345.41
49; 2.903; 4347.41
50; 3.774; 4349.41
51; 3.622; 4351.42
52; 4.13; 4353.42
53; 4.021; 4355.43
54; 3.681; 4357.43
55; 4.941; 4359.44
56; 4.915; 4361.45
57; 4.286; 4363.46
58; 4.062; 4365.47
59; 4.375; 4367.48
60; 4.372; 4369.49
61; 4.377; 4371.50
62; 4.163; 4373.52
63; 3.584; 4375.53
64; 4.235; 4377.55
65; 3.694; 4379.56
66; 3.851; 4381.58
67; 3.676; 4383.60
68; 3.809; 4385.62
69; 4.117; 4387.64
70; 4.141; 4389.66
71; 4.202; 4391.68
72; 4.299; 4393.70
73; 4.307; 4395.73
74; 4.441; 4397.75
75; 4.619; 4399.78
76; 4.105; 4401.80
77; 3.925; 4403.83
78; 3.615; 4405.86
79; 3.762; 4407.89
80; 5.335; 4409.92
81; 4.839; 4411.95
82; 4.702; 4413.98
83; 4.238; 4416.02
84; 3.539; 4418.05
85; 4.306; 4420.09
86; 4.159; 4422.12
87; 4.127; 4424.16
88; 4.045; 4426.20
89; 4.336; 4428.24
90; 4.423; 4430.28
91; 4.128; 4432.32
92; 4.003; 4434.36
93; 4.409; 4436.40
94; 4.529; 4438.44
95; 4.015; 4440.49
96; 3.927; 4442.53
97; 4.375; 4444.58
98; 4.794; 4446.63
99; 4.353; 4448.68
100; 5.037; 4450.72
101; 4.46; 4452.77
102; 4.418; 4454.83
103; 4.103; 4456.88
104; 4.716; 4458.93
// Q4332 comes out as 3.0 angstrom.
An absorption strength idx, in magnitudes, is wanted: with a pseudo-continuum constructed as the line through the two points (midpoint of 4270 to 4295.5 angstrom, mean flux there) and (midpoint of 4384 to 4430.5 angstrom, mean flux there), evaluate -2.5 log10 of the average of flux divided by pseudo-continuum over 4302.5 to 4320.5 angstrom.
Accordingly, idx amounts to 0.10 mag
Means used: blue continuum 4.02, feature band 3.73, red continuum 4.22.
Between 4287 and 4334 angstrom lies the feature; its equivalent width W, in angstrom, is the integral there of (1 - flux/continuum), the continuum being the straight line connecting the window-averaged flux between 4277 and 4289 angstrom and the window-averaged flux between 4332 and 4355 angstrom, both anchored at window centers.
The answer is 1.6 angstrom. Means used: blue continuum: 4.16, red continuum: 3.57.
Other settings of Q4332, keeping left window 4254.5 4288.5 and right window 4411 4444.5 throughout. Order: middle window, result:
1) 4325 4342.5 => 2.2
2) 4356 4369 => -0.6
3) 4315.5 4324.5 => 0.2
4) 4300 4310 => 1.7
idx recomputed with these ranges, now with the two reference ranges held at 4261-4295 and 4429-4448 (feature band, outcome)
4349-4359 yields 0.07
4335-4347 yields 0.22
